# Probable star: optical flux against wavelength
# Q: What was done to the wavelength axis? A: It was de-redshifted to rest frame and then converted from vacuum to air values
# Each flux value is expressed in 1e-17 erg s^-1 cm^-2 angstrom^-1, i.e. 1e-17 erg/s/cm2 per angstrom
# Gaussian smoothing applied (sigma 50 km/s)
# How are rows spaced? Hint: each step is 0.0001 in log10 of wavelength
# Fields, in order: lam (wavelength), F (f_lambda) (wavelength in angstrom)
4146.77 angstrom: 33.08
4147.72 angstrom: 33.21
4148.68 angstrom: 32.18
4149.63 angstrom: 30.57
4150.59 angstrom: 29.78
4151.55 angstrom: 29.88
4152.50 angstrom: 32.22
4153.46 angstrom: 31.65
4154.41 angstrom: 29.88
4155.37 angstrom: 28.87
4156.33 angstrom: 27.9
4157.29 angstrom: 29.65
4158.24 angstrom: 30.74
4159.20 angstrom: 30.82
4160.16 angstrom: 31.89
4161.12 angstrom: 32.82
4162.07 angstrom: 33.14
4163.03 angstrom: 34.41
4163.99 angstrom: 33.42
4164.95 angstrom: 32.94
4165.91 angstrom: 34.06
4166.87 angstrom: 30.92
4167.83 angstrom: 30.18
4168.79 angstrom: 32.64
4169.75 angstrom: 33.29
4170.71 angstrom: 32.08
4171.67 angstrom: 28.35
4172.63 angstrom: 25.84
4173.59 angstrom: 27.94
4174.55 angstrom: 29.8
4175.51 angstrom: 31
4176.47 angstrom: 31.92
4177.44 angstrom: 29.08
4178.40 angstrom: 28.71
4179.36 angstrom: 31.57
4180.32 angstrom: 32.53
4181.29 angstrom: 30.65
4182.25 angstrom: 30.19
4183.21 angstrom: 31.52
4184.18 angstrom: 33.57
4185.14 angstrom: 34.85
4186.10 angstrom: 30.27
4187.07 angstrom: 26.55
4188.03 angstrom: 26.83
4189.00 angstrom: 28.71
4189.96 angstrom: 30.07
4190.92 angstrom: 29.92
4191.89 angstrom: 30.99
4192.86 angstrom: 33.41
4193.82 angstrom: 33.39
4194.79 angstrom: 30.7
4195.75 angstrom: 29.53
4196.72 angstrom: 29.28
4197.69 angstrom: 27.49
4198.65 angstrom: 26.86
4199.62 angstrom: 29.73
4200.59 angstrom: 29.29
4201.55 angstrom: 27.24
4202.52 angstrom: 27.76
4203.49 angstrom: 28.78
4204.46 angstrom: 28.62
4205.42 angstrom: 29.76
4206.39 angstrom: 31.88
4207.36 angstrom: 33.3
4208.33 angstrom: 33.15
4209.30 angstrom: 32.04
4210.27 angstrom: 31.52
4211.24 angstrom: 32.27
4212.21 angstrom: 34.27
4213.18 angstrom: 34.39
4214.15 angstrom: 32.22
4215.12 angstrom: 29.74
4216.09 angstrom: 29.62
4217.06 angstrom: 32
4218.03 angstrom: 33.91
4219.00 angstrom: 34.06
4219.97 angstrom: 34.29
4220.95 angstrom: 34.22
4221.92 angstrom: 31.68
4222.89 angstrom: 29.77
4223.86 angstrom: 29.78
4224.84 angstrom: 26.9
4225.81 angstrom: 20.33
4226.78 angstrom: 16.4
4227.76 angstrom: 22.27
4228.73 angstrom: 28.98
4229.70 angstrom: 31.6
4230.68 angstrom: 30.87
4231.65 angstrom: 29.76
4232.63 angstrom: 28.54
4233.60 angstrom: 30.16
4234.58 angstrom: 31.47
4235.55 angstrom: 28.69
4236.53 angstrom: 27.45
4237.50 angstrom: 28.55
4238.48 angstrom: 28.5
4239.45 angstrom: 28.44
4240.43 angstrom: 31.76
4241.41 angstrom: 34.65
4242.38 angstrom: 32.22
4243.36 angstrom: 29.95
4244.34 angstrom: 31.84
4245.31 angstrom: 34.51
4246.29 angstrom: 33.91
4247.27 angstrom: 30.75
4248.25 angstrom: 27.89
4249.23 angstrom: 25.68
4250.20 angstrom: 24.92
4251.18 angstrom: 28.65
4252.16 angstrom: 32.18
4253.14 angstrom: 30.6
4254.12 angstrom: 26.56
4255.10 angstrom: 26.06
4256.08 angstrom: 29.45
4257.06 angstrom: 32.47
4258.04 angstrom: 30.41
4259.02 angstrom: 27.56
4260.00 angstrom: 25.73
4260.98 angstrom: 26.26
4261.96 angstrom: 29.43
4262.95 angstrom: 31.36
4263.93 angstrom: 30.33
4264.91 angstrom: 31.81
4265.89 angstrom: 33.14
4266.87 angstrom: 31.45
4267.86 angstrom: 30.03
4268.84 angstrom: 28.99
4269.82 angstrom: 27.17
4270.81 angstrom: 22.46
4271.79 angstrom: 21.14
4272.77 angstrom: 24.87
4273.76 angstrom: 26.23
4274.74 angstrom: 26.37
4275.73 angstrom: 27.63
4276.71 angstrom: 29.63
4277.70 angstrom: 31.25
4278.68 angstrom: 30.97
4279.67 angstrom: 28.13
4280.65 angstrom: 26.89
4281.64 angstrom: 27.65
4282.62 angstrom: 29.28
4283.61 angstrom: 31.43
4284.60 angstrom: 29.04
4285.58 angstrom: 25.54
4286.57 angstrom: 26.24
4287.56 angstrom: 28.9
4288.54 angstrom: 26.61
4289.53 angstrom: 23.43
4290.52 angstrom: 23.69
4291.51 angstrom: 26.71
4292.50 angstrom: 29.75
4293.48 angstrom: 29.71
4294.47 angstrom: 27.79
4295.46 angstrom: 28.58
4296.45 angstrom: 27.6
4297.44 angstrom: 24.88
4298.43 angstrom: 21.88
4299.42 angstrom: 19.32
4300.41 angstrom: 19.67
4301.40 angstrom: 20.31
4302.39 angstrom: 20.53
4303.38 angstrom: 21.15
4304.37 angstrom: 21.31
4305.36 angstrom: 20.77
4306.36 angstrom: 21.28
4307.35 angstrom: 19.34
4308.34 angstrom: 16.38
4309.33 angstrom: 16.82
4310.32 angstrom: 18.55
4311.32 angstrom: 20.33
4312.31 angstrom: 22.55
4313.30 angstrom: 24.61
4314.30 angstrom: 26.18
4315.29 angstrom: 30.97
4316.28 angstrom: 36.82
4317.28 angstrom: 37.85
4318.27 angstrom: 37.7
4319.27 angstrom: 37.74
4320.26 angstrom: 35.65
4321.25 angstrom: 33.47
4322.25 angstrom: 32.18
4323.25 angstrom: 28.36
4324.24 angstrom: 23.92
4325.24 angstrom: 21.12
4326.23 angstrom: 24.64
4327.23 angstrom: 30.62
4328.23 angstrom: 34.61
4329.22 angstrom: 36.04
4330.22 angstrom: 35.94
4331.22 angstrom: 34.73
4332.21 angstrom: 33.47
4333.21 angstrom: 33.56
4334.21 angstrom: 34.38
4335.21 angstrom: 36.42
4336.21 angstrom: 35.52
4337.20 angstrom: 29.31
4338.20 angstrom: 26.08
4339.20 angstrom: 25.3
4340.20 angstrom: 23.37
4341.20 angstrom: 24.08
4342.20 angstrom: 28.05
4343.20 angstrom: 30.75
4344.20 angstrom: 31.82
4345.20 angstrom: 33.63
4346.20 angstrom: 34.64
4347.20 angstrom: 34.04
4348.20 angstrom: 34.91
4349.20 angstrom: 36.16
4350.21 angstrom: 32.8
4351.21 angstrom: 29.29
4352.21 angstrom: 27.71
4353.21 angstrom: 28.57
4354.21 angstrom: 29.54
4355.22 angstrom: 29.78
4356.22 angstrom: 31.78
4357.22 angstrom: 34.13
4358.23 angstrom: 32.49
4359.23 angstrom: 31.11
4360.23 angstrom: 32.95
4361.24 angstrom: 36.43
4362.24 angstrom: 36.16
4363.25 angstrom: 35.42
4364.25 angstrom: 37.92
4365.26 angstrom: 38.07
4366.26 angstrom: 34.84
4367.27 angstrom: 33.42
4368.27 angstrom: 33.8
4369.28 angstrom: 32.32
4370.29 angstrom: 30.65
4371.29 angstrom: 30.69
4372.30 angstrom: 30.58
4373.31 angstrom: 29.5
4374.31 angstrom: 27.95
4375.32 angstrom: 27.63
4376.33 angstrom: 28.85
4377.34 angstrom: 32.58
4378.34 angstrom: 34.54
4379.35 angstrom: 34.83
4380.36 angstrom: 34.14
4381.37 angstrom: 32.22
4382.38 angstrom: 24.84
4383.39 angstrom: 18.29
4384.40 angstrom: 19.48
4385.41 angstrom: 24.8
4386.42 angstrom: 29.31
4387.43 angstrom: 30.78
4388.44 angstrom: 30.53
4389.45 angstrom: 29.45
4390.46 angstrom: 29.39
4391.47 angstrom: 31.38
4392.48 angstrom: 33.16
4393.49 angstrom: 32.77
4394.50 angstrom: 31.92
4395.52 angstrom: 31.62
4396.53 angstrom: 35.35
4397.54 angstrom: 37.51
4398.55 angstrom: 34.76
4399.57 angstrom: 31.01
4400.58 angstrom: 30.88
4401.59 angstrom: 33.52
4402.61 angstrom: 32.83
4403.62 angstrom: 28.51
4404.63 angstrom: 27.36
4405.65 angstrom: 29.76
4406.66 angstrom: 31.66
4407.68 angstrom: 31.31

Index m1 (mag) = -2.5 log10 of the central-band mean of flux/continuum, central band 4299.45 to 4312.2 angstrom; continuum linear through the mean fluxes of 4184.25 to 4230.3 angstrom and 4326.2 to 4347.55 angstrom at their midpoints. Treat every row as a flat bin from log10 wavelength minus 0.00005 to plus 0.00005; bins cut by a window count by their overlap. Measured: 0.49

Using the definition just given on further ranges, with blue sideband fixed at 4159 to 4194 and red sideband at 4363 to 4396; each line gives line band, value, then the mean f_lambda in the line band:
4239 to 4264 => 0.04 mag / 29.7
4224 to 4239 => 0.13 mag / 27.4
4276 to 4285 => 0.06 mag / 29.3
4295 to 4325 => 0.21 mag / 25.5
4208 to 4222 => -0.06 mag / 32.6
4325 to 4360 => -0.01 mag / 31.2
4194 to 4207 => 0.07 mag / 29.1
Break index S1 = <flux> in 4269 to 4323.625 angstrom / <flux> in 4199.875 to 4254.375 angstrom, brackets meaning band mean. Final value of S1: 0.9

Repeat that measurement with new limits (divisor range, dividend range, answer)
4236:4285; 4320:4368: 1.10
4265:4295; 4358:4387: 1.12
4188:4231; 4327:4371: 1.08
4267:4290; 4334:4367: 1.17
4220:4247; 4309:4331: 1.00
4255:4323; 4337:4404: 1.15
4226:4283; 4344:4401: 1.10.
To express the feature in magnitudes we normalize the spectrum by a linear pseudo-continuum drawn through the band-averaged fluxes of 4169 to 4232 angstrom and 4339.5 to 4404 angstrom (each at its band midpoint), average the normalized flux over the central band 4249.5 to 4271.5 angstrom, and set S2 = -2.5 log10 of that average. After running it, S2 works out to 0.06 mag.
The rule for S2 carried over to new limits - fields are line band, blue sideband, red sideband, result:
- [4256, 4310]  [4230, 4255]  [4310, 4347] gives 0.151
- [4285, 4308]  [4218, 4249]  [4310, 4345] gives 0.241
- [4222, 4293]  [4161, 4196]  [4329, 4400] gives 0.100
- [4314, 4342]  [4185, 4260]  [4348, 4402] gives -0.014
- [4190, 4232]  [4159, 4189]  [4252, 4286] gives -0.001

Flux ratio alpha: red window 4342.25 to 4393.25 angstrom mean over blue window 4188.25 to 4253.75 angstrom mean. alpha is 1.0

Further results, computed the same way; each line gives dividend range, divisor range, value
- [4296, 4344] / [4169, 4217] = 0.90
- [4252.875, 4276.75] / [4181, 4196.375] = 0.92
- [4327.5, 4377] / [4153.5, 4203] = 1.05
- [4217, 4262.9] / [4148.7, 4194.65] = 0.95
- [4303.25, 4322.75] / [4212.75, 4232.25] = 0.90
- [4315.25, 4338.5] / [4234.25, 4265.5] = 1.10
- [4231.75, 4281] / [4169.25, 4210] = 0.96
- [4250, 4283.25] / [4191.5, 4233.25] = 0.95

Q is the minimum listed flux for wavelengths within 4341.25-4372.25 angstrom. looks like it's 27.71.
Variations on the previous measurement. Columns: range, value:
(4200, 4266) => 16.4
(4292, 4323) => 16.38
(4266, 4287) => 21.14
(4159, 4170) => 30.18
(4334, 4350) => 23.37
